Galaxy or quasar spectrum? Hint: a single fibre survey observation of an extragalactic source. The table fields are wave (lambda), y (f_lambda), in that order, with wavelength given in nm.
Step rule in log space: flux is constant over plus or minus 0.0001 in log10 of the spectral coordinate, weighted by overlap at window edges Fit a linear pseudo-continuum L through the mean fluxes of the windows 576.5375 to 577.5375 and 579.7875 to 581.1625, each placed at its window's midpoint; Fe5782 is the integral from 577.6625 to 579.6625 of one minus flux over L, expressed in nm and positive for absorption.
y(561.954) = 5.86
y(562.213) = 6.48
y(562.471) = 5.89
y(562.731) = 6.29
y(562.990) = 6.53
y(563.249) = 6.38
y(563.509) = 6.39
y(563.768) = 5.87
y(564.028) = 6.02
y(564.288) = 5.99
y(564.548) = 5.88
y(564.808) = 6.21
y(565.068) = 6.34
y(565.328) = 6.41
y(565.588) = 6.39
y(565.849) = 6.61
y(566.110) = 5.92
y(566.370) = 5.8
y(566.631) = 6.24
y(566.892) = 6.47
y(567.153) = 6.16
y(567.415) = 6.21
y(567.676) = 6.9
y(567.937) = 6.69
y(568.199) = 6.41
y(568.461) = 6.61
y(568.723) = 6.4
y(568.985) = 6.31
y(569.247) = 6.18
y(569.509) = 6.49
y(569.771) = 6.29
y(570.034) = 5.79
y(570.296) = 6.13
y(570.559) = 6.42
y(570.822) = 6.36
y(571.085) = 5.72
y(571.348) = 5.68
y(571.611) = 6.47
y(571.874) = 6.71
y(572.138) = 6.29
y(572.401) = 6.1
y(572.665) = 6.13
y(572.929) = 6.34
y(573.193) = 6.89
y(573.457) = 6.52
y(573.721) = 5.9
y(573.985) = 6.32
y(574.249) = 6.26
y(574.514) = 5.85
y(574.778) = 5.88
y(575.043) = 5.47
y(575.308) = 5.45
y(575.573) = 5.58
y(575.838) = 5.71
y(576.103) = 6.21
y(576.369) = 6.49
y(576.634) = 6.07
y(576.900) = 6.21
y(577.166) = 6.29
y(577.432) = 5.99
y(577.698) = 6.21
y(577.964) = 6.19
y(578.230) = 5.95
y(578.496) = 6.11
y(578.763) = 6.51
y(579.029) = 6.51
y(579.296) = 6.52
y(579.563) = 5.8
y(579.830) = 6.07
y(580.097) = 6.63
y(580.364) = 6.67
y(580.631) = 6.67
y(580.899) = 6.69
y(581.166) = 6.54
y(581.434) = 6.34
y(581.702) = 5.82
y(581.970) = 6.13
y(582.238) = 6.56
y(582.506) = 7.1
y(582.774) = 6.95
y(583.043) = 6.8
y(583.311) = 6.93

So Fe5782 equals 0.04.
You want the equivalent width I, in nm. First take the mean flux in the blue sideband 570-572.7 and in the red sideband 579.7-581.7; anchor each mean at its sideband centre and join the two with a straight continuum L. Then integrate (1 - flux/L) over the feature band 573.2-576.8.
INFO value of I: 0.16 nm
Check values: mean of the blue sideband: 6.18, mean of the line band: 6.01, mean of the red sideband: 6.47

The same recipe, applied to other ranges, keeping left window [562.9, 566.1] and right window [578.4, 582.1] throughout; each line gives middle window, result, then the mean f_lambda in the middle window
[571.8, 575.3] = 0.08 nm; 6.17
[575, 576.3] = 0.12 nm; 5.74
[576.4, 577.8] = 0.03 nm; 6.18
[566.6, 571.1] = -0.05 nm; 6.34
